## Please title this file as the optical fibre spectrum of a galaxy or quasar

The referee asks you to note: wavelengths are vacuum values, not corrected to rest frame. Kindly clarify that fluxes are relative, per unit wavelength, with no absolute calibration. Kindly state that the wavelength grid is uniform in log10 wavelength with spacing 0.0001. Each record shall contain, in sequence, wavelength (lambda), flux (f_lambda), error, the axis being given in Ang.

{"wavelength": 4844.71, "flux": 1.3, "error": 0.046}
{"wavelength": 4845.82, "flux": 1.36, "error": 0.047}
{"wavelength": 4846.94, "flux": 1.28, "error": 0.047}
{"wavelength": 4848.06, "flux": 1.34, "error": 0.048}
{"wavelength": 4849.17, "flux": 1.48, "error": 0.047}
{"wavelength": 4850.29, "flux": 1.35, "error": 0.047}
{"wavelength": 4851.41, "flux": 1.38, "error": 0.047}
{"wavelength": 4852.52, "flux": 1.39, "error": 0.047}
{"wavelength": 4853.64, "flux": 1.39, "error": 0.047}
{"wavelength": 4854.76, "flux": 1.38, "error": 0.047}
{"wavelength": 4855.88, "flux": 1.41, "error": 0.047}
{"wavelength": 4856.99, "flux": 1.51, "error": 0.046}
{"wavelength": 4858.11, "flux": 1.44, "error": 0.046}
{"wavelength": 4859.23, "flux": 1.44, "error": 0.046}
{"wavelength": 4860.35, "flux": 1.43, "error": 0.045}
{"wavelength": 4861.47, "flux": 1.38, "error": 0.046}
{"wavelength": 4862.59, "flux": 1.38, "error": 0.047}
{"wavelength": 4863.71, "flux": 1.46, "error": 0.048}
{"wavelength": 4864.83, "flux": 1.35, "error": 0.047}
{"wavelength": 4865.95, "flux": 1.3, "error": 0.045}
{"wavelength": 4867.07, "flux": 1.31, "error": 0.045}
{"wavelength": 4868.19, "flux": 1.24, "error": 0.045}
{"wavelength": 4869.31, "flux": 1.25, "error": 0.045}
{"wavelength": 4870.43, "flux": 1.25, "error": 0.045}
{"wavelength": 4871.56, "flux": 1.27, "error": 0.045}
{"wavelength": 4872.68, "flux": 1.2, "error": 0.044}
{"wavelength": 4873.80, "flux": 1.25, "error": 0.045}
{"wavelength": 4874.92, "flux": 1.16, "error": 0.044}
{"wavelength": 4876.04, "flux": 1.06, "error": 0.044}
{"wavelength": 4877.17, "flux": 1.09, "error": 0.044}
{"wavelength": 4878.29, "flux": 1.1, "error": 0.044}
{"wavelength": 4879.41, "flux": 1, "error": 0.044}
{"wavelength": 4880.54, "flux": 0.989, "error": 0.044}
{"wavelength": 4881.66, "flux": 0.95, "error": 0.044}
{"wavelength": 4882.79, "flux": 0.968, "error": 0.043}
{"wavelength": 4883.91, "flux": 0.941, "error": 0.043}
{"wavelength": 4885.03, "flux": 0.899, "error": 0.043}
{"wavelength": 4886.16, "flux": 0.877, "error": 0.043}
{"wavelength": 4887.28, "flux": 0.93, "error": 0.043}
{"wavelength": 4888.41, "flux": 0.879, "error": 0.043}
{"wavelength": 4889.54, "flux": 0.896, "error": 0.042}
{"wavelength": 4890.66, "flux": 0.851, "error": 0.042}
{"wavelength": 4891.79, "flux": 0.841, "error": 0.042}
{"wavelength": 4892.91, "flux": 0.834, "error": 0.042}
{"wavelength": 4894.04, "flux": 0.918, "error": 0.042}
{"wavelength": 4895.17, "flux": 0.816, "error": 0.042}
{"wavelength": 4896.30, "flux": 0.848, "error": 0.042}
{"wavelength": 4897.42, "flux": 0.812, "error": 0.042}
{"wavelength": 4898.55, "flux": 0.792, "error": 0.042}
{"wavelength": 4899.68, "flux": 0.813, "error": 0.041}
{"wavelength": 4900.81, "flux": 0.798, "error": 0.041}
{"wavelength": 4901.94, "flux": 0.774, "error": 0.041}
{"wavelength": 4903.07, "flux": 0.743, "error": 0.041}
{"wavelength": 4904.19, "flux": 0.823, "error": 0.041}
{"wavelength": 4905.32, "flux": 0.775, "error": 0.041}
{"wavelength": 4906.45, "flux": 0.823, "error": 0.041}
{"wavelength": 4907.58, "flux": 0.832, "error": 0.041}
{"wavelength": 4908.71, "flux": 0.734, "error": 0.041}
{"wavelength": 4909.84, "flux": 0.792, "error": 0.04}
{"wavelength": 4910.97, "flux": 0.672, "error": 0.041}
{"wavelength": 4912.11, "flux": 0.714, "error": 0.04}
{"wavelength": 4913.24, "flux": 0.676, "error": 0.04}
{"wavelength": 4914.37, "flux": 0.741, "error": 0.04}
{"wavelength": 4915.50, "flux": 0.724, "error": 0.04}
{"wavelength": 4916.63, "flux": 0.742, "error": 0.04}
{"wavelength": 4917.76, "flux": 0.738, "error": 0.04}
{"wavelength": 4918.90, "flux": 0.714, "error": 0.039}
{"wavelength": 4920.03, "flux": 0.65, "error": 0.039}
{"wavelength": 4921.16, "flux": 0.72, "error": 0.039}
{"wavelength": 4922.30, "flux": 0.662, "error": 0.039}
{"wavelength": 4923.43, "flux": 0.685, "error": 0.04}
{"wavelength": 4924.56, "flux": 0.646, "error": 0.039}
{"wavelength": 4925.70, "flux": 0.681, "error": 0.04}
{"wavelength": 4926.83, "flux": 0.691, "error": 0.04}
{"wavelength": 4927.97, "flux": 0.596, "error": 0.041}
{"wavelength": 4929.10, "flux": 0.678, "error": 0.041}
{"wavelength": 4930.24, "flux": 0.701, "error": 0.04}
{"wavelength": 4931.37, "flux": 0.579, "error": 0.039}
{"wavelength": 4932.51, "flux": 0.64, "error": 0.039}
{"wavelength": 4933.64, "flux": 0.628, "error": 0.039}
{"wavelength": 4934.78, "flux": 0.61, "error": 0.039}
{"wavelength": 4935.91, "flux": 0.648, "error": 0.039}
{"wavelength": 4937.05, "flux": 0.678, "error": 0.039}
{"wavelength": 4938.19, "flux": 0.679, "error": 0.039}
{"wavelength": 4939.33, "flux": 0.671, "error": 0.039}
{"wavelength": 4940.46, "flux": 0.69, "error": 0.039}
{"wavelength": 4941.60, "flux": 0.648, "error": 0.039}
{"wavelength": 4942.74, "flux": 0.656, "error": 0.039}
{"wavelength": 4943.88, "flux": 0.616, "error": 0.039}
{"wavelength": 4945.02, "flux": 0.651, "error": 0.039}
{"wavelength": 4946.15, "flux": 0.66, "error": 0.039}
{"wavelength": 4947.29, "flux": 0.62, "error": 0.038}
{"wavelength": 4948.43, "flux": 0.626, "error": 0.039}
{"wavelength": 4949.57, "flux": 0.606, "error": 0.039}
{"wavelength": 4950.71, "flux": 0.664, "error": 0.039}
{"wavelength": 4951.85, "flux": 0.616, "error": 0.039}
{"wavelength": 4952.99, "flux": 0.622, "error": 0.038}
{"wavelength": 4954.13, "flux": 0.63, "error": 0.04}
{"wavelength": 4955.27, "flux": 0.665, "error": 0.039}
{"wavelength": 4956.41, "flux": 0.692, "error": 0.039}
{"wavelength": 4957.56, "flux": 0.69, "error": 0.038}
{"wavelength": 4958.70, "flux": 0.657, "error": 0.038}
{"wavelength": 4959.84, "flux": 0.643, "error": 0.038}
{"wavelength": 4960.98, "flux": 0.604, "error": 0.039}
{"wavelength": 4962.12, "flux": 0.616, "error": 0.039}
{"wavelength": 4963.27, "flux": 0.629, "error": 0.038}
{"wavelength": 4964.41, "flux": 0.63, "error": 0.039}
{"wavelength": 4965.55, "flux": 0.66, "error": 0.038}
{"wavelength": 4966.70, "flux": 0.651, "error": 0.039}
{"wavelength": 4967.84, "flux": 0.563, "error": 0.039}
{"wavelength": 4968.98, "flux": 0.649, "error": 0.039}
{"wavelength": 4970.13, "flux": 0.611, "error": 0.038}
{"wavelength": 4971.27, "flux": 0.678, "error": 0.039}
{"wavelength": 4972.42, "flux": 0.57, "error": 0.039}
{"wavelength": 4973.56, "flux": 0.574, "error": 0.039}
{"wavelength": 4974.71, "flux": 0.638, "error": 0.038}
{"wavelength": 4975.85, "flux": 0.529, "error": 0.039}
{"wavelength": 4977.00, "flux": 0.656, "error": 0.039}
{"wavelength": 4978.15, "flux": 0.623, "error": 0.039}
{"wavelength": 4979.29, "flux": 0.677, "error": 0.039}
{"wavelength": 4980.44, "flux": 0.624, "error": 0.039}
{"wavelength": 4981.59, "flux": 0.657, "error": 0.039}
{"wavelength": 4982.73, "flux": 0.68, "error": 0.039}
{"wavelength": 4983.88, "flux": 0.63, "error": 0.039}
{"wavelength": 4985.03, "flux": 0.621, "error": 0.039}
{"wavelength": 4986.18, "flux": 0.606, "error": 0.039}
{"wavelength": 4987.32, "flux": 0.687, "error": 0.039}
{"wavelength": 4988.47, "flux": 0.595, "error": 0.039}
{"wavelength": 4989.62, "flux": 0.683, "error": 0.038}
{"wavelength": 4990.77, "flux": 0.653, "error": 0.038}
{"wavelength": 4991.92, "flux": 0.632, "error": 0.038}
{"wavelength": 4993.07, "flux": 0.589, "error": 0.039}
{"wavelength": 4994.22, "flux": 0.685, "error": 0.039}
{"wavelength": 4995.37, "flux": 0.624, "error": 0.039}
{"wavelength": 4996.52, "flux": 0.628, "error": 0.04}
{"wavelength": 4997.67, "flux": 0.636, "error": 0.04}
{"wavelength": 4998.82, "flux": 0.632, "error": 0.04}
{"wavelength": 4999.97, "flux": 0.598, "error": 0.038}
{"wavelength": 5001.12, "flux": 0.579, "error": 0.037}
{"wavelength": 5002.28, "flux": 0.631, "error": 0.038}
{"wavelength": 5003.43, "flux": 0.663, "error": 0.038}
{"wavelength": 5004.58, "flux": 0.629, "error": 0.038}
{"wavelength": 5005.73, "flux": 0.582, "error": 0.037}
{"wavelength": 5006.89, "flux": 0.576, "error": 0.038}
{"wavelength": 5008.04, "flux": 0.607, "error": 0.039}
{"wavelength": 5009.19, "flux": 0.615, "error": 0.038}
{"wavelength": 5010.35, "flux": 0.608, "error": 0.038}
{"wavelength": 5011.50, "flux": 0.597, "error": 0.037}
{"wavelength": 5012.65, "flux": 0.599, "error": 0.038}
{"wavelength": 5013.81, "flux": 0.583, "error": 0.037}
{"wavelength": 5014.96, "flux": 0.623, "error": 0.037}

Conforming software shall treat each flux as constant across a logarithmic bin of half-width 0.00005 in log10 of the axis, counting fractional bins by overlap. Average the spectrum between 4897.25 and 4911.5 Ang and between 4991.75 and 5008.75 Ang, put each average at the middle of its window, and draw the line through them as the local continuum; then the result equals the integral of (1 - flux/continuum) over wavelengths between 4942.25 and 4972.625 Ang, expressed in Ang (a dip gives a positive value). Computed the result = 2.4 Ang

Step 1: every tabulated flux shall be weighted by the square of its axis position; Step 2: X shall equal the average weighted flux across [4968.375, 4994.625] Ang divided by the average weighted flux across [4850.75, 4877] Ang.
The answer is 0.5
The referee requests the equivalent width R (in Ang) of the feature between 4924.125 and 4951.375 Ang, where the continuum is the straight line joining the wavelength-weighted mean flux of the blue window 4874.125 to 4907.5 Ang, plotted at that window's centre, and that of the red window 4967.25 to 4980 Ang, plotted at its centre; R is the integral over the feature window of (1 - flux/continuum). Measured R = 3.3 Ang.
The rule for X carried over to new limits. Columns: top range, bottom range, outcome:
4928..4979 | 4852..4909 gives 0.61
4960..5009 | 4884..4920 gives 0.81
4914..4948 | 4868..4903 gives 0.70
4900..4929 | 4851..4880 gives 0.57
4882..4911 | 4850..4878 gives 0.64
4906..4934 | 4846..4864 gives 0.51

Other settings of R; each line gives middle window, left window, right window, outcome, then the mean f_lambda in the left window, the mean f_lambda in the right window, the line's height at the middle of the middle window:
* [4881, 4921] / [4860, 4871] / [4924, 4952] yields 7.5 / 1.33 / 0.648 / 0.997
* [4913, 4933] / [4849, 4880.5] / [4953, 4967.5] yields 4.9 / 1.3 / 0.645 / 0.901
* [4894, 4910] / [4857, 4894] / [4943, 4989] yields 3.0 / 1.13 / 0.633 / 0.987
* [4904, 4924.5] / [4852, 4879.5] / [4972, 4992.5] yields 5.9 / 1.3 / 0.63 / 1.02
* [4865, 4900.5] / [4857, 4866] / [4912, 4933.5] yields 4.6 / 1.41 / 0.681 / 1.16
